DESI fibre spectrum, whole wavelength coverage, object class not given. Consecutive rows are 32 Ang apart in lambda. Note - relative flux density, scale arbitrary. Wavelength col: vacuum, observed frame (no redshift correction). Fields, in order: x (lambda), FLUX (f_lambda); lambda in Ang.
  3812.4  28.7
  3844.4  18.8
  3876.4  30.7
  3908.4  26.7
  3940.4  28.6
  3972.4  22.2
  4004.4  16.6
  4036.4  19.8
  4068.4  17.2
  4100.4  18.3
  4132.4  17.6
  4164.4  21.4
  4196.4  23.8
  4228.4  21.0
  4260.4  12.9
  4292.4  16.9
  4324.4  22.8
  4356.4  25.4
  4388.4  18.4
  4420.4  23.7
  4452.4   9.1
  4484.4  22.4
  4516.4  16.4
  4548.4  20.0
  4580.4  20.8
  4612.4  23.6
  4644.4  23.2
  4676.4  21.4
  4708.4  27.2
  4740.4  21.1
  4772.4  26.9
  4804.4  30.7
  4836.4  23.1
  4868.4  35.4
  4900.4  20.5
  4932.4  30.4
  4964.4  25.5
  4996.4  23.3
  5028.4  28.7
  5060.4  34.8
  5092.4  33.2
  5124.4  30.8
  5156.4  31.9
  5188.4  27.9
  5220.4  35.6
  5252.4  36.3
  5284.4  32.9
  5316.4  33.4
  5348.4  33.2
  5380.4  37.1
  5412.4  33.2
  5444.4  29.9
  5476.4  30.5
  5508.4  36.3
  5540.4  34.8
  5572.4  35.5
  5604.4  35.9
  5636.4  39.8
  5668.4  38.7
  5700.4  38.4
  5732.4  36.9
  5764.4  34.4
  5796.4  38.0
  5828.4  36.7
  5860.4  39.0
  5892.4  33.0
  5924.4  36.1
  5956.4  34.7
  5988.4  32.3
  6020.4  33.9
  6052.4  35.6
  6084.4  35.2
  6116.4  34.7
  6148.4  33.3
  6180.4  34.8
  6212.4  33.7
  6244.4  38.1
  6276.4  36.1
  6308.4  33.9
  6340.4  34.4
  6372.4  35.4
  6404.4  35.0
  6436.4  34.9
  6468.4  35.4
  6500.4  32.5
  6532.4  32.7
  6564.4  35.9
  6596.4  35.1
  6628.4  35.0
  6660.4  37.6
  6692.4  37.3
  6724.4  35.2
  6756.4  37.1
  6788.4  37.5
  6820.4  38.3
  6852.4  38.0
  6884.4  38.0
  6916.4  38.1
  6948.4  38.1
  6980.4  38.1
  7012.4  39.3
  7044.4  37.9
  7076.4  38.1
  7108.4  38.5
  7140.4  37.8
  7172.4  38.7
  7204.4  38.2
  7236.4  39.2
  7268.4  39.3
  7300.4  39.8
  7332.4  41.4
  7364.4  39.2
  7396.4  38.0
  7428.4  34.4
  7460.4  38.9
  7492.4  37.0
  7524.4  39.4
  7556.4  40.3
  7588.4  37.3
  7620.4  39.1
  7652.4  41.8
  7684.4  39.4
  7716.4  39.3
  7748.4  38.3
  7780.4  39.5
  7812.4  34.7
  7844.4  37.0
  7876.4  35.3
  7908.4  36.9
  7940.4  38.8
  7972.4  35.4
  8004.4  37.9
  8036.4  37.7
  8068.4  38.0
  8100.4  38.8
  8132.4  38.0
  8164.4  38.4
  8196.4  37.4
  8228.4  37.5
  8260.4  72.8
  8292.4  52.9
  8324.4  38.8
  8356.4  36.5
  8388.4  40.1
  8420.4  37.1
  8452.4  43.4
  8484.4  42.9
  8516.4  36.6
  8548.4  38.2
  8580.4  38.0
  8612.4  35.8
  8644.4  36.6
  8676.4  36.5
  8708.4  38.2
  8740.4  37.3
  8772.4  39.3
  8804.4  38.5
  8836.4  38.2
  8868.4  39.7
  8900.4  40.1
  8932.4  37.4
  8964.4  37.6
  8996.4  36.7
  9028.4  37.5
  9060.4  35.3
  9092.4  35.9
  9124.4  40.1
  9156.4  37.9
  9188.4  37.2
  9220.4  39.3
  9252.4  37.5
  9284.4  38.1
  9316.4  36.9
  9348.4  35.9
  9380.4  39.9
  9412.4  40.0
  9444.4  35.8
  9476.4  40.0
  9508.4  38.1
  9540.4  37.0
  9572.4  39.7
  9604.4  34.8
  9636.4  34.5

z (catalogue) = 0.260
